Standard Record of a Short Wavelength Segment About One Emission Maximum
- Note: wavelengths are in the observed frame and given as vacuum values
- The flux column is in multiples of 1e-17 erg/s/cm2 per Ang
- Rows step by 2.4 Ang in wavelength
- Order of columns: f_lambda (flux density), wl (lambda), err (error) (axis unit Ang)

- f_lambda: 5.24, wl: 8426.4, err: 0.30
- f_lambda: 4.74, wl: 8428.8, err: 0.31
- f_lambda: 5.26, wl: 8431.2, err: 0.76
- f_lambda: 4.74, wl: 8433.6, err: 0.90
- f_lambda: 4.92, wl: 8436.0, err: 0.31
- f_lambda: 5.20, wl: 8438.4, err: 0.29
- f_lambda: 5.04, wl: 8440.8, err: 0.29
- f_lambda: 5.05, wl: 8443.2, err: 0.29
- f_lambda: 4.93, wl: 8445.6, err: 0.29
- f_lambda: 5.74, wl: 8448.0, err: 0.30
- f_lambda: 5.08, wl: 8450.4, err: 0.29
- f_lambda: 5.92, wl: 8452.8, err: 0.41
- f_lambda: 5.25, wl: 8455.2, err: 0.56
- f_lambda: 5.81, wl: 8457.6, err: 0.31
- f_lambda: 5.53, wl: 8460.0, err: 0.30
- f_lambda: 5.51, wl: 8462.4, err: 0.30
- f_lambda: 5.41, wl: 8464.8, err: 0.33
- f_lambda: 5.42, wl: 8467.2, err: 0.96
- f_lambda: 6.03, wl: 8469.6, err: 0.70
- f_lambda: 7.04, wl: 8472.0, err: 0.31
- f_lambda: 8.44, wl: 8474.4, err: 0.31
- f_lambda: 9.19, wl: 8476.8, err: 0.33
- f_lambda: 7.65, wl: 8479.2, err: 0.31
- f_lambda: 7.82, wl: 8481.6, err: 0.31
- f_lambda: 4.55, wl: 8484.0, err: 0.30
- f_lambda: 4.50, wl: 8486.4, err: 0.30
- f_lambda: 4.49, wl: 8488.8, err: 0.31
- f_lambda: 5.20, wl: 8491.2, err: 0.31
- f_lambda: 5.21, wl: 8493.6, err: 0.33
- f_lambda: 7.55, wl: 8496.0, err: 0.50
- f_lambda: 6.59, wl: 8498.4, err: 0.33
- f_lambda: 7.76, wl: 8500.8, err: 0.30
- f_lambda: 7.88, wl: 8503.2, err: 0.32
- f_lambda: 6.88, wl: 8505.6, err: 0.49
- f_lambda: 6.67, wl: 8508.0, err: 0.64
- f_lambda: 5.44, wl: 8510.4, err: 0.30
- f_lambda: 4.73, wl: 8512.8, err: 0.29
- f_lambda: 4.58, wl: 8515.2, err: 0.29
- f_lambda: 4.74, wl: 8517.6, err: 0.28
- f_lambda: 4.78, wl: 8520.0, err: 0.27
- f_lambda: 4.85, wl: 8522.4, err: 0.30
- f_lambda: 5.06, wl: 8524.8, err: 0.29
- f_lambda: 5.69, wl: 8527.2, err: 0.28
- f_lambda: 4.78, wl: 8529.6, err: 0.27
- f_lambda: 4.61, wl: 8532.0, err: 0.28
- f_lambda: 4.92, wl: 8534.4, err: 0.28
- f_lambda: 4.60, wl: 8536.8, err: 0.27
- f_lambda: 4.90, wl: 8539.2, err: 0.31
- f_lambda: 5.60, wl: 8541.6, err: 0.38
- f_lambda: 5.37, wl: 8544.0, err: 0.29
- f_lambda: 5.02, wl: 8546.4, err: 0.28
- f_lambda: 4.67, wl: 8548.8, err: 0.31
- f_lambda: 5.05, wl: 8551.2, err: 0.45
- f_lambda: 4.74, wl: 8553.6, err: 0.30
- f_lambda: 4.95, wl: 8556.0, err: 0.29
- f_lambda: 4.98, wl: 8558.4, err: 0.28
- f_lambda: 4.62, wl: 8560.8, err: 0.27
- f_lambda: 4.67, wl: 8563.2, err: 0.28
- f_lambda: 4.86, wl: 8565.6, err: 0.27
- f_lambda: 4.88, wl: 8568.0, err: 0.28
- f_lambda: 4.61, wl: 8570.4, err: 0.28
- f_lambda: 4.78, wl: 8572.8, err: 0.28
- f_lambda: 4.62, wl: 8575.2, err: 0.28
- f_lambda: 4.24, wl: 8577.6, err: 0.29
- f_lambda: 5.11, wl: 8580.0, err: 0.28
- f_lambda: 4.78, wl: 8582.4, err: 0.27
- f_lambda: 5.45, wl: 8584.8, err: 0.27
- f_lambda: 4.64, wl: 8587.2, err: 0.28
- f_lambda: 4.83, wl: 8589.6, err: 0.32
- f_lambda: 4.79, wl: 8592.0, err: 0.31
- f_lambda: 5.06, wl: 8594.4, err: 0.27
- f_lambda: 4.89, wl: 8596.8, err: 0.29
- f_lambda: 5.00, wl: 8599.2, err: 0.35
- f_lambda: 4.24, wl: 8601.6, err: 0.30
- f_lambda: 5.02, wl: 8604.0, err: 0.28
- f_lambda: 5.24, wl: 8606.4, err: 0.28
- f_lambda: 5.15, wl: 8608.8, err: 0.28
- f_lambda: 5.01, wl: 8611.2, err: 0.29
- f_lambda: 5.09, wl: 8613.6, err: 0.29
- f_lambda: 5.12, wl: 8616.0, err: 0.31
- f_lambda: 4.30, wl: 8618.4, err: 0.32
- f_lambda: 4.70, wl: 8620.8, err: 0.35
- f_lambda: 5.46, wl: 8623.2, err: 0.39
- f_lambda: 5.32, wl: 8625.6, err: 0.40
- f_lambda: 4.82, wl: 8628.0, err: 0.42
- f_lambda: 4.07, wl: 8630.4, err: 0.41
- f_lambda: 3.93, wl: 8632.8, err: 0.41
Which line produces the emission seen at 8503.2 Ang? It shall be [N II] 6583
